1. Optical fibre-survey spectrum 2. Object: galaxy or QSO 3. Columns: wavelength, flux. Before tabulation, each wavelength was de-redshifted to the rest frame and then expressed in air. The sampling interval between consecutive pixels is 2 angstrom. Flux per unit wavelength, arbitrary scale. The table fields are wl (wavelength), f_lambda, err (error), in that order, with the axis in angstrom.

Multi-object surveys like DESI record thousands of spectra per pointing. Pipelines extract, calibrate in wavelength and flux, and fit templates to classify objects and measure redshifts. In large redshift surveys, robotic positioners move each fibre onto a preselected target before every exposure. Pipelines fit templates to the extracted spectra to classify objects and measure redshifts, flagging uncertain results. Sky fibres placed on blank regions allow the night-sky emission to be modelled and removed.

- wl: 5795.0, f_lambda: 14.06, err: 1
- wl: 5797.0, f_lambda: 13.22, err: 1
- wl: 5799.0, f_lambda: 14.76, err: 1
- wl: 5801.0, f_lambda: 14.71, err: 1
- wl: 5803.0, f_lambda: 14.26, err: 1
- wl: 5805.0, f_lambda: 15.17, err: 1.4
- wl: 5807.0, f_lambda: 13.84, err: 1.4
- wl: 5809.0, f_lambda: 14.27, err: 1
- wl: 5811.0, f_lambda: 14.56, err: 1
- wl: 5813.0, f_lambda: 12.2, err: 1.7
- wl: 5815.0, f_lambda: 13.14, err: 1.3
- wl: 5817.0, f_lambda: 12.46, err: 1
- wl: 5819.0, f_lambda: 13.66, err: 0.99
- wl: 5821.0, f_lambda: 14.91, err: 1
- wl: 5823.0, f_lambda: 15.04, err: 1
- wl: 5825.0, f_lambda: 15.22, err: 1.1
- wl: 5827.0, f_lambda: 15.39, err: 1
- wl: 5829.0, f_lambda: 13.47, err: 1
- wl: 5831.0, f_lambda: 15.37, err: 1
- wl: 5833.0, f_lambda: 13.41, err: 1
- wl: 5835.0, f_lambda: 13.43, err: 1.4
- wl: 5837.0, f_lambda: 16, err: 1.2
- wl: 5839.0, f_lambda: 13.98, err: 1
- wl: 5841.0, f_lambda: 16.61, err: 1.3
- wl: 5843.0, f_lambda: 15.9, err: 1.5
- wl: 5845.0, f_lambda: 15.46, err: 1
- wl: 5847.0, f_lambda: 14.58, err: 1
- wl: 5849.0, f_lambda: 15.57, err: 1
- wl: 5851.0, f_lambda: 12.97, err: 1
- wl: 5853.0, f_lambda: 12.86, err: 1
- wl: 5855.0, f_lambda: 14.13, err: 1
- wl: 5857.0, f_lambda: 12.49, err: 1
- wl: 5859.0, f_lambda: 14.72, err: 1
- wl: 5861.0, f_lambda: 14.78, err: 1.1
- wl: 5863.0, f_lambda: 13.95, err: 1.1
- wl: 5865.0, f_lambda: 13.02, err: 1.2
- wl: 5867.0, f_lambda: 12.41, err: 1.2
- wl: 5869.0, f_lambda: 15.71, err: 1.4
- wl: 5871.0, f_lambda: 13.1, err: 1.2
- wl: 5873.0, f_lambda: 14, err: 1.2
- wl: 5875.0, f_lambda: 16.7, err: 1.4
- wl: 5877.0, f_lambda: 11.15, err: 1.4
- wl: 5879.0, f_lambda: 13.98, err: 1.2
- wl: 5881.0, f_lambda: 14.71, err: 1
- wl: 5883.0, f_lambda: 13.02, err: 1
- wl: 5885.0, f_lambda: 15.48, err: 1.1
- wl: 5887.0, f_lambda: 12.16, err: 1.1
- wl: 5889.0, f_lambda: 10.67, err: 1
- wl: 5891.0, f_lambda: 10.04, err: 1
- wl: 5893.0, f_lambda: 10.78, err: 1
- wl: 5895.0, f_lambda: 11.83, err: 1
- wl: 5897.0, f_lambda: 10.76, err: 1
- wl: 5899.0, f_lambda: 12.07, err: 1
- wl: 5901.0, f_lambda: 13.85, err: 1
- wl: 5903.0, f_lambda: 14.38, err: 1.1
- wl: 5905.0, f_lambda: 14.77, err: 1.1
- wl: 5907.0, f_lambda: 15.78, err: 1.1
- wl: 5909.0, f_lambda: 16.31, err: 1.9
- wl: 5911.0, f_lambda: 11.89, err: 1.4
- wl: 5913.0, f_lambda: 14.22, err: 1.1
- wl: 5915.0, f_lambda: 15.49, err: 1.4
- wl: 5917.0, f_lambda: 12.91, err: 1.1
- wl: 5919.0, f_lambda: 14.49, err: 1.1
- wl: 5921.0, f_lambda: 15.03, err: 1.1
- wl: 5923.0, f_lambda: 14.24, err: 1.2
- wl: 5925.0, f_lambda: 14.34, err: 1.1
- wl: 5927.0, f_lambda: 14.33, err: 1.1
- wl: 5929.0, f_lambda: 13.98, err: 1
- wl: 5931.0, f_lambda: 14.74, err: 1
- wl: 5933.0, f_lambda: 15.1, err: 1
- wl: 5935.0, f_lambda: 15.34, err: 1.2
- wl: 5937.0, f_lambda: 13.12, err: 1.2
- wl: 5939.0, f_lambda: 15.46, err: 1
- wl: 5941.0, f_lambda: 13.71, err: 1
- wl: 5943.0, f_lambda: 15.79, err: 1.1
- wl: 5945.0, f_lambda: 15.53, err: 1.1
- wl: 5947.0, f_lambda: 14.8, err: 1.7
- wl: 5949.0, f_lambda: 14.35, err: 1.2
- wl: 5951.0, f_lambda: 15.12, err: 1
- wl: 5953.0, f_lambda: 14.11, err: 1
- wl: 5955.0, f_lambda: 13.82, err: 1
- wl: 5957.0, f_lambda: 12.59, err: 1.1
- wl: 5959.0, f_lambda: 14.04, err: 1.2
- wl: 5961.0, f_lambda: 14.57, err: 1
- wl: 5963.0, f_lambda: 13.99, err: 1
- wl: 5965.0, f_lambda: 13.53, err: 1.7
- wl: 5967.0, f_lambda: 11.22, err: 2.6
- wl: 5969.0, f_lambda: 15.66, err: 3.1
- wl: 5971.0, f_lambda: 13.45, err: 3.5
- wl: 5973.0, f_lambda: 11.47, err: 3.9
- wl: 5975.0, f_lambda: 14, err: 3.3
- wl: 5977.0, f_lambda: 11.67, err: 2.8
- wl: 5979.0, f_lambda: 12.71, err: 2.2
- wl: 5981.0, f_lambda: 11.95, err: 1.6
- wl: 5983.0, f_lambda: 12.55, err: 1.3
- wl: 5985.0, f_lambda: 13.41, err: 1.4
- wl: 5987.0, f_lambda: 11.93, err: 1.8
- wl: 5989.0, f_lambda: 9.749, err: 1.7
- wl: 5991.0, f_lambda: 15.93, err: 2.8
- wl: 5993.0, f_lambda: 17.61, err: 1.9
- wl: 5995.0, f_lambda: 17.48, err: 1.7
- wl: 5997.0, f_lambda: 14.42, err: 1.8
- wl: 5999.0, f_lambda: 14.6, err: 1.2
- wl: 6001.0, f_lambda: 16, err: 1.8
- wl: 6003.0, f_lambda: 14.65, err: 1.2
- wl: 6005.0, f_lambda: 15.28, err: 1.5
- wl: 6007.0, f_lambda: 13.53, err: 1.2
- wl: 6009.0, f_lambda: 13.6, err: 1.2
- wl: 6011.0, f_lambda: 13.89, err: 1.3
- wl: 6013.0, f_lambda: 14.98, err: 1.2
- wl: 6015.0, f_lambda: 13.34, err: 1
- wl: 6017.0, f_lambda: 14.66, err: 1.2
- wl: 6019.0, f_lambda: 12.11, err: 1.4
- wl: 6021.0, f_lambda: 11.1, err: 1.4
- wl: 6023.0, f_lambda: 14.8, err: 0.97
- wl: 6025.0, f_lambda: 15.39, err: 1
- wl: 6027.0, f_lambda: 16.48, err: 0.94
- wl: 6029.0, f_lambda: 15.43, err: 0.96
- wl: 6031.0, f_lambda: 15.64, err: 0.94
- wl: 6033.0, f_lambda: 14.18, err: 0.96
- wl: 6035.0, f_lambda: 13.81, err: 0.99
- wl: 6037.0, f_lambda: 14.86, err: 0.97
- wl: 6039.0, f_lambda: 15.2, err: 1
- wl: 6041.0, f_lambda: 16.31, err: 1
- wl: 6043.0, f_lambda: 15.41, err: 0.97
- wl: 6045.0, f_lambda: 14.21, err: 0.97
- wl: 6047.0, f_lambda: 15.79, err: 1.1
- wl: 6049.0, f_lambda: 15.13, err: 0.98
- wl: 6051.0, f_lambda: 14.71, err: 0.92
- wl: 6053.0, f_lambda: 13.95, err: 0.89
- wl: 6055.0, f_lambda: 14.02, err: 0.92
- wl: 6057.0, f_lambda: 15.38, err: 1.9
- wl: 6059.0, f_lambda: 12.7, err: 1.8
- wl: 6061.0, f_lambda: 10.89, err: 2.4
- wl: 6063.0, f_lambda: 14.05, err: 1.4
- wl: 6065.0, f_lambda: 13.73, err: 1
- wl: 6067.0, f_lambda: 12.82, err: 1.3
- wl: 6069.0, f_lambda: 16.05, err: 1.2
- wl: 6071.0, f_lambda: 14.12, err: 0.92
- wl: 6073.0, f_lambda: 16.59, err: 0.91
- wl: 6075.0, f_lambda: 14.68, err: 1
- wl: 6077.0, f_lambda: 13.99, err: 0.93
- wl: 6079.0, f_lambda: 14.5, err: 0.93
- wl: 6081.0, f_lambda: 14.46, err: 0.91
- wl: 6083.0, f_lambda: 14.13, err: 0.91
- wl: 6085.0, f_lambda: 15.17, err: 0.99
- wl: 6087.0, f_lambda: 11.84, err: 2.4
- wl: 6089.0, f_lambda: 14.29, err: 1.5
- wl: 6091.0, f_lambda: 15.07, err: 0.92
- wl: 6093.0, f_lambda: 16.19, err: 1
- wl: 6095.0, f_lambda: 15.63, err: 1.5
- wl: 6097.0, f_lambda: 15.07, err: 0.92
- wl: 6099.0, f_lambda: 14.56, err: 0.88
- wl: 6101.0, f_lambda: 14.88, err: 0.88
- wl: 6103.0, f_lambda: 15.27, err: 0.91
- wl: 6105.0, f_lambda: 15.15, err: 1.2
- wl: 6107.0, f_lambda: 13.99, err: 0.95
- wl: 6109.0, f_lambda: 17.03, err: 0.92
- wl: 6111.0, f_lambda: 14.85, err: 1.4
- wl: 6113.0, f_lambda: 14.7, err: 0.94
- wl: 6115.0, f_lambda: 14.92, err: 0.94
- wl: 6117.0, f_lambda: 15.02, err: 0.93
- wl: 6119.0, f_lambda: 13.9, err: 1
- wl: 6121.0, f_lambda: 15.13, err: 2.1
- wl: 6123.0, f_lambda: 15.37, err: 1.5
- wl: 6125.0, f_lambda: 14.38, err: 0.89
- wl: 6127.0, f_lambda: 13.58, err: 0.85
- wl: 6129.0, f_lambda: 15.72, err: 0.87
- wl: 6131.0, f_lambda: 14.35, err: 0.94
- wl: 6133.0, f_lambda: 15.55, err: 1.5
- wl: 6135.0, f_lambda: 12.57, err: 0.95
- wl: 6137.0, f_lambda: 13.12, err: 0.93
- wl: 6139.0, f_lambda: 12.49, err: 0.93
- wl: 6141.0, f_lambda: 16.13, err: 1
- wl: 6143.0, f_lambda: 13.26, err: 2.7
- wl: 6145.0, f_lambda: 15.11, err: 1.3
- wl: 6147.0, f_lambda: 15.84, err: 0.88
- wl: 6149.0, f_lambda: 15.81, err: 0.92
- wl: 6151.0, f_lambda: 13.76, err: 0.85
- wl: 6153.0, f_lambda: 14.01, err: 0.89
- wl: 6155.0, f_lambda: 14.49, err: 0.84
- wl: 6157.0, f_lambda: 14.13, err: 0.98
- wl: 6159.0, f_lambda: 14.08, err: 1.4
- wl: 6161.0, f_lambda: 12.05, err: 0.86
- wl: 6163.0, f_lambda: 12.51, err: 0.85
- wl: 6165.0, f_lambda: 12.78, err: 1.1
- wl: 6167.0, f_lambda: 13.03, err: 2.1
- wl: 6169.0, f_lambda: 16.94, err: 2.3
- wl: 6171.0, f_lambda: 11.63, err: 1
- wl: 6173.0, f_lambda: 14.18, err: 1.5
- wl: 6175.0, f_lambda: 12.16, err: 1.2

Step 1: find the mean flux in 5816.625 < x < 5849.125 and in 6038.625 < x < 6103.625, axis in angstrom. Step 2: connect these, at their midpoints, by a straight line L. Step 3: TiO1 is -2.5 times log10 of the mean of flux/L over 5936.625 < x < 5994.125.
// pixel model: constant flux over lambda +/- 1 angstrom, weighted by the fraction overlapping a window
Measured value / 0.07 mag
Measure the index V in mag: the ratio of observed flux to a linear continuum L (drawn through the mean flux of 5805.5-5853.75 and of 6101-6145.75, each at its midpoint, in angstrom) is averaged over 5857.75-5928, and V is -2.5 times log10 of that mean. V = 0.06 mag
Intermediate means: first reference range 14.4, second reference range 14.6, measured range 13.6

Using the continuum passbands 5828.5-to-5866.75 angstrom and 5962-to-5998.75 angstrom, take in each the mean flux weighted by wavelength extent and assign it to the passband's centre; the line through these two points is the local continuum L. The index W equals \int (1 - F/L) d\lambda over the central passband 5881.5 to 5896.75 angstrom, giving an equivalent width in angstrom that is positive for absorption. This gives 2.2 angstrom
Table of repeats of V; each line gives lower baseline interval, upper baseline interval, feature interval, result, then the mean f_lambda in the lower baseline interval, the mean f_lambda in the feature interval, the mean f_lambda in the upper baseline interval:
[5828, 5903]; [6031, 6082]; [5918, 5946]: -0.05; 13.7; 14.7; 14.5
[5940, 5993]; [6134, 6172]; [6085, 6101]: -0.07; 13.6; 14.7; 13.9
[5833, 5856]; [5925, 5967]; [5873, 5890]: 0.08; 14.6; 13.5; 14.3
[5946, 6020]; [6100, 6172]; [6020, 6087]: -0.03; 13.9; 14.5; 14.4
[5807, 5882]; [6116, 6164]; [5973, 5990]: 0.17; 14.2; 12.2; 14.3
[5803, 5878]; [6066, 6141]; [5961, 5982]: 0.11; 14.2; 13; 14.6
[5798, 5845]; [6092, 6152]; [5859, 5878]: 0.04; 14.4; 13.9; 14.8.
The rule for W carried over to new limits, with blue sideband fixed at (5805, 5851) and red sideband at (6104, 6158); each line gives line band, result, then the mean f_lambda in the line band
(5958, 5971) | 0.64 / 13.8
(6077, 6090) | 0.47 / 14.1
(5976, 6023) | 2.36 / 13.8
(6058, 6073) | 0.91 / 13.7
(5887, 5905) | 3.12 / 12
